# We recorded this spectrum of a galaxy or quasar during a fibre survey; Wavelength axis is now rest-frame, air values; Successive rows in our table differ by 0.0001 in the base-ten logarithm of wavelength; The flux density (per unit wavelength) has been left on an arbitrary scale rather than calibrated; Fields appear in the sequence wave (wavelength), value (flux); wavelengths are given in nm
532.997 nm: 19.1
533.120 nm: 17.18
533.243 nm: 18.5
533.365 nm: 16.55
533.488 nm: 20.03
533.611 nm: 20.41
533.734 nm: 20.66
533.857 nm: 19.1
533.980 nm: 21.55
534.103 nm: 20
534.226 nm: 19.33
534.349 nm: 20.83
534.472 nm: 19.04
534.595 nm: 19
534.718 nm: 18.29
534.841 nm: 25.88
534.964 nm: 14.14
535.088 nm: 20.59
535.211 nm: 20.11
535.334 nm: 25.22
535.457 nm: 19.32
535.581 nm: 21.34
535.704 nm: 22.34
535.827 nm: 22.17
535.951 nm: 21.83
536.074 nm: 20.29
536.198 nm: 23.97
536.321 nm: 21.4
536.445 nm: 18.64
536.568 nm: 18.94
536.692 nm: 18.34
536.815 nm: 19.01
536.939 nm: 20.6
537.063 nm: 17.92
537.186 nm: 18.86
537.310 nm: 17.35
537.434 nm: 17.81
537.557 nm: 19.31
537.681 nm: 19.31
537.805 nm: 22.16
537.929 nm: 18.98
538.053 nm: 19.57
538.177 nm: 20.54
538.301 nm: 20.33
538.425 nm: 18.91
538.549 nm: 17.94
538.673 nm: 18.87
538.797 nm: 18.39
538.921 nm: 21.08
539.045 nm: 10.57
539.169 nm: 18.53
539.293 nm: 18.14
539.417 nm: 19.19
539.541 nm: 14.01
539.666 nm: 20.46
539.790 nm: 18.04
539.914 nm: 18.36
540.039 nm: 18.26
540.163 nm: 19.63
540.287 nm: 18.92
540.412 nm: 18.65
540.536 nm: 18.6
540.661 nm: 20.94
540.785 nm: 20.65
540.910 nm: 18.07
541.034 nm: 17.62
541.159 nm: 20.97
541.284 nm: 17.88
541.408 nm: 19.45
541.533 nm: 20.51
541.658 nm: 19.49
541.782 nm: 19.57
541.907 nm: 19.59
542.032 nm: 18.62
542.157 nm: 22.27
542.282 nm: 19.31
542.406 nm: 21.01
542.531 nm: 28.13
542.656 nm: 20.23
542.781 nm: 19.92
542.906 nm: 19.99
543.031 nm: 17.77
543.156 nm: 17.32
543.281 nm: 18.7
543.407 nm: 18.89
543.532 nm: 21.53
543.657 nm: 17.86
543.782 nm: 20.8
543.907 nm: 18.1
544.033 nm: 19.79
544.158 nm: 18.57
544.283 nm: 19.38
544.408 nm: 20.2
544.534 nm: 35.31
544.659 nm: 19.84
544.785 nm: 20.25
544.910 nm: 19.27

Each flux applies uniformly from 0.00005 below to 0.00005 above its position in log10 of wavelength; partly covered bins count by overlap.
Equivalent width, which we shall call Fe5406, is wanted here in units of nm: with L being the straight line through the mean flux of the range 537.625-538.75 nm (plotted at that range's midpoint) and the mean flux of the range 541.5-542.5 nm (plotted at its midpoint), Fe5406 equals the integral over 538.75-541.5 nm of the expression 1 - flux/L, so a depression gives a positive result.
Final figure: 0.20 nm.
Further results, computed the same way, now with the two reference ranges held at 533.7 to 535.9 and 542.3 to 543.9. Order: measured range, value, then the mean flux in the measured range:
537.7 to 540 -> 0.196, 18.6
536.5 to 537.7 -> 0.098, 18.7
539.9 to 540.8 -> 0.044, 19.2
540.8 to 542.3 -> 0.050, 19.5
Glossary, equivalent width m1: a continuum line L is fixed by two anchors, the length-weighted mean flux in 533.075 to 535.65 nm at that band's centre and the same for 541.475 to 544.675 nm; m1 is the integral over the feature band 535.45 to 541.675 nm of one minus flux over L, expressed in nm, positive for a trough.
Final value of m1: 0.28 nm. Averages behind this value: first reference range 19.9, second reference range 20.5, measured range 19.3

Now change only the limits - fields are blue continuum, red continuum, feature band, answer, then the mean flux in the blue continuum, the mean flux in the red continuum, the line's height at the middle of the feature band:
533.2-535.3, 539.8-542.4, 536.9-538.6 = 0.03 nm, 19.7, 19.4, 19.6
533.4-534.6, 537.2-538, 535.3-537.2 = -0.11 nm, 20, 19.1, 19.4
